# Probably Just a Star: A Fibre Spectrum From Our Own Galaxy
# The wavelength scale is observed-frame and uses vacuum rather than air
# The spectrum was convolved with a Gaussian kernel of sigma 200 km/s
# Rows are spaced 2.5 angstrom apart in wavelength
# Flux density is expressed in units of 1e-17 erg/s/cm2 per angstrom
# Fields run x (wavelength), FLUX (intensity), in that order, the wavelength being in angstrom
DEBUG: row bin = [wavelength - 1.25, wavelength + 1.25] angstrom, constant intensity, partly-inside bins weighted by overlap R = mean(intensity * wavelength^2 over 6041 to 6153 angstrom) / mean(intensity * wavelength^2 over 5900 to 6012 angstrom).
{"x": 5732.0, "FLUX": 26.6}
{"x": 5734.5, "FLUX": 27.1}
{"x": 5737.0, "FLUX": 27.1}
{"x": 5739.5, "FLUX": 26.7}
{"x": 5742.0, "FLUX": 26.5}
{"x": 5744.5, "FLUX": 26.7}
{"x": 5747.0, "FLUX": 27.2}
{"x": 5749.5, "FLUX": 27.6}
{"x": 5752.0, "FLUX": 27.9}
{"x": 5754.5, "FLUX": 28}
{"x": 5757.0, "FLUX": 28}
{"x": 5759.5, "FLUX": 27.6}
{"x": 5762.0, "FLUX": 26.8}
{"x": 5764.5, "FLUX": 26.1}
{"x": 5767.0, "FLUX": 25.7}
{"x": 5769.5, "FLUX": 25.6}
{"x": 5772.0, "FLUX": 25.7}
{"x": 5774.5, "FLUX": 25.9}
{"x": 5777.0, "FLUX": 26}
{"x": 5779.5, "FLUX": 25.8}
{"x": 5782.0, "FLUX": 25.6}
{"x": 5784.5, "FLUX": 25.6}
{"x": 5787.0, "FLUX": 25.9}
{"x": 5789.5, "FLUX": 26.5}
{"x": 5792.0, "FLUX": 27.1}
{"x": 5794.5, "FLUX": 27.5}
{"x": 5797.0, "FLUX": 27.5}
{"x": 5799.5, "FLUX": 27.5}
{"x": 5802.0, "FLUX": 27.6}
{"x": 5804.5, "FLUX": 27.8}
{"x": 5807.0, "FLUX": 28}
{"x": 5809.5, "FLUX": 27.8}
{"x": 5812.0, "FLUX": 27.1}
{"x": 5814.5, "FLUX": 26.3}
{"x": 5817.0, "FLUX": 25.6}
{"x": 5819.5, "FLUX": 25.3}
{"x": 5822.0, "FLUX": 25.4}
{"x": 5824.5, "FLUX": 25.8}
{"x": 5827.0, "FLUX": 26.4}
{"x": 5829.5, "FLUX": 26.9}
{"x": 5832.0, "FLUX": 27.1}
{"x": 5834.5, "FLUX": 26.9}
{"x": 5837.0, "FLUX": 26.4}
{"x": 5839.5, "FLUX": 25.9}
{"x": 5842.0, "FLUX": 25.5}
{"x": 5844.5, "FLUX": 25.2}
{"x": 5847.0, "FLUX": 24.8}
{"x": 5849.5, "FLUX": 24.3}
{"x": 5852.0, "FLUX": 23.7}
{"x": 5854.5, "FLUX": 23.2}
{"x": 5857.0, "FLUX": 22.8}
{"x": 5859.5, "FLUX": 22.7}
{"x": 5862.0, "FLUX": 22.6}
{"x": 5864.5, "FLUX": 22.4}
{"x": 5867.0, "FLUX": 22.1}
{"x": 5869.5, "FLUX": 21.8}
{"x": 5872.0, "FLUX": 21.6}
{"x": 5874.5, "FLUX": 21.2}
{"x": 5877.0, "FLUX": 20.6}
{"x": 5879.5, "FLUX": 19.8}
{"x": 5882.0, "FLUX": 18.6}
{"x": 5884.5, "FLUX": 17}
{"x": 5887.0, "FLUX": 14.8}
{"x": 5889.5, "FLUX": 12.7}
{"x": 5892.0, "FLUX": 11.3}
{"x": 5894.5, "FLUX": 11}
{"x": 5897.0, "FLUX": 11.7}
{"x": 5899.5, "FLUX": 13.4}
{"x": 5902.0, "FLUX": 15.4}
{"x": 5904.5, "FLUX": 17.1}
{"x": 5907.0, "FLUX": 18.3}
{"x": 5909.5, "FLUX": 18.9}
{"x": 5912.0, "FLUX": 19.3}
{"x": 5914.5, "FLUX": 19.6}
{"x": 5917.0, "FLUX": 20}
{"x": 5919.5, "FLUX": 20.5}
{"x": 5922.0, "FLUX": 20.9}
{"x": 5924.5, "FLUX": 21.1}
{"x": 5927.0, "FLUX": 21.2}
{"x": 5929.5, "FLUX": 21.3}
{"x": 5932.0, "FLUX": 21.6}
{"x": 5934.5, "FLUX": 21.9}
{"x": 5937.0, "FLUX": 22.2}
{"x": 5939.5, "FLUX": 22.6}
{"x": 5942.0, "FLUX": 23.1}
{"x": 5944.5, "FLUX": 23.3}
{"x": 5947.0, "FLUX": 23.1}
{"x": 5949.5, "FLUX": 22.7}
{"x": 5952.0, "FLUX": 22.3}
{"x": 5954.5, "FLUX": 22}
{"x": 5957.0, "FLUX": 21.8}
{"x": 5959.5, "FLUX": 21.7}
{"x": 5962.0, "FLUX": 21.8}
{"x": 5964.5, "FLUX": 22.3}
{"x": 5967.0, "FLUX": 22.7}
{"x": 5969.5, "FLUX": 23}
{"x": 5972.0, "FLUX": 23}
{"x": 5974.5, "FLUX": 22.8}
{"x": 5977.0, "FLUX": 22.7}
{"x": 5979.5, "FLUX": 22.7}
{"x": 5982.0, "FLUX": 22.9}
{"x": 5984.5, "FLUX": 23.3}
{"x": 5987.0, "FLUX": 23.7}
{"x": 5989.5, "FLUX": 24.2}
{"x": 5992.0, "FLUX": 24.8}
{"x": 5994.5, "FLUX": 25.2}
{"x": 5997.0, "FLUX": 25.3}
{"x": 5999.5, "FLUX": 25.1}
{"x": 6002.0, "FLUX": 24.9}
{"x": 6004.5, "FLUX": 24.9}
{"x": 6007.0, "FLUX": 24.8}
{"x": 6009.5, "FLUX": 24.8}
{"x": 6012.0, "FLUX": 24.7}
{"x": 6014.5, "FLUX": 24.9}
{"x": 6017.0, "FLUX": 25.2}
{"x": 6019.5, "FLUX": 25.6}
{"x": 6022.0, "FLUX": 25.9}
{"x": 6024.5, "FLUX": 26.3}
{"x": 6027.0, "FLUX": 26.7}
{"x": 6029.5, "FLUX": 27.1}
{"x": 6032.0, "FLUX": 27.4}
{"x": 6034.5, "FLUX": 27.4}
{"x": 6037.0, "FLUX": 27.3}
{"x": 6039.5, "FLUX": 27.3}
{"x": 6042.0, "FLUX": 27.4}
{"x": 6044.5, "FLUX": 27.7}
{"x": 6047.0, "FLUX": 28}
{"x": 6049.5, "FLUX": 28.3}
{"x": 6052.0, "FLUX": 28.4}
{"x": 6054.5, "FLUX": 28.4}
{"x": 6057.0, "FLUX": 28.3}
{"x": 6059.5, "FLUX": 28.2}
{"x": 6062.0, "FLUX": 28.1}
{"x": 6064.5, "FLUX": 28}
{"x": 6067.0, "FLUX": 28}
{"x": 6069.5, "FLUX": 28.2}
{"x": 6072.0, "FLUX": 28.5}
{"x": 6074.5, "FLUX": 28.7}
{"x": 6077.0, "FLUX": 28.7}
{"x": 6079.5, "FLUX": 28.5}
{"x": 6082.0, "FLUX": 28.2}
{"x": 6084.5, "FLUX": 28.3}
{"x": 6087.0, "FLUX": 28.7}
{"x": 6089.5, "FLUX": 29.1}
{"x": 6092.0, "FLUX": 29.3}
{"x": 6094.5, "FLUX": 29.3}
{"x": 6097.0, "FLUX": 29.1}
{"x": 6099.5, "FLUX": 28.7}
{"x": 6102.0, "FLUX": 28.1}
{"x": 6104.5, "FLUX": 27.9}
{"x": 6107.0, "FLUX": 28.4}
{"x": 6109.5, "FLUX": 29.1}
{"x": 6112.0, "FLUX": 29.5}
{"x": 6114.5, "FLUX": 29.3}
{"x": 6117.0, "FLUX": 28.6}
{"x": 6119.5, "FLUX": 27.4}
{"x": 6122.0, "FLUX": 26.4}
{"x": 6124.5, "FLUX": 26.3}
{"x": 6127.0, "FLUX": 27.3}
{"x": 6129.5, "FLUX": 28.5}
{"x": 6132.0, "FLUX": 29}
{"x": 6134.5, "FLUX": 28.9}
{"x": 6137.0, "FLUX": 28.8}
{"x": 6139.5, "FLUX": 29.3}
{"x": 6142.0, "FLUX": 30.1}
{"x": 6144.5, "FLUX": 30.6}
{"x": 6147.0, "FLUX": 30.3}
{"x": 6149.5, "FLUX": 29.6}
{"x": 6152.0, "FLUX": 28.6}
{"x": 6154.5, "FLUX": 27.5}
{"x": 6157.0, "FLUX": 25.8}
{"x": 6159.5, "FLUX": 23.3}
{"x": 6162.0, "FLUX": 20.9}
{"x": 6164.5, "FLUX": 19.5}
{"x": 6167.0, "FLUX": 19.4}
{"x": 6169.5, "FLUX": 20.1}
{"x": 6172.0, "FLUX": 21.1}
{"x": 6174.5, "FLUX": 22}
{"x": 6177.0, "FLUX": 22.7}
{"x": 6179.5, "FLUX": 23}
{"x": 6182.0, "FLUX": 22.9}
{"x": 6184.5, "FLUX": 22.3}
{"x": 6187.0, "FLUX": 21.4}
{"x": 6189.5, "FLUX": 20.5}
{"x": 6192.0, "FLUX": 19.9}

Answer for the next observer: 1.3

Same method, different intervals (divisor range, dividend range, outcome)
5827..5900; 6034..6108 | 1.44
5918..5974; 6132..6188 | 1.21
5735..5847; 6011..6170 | 1.14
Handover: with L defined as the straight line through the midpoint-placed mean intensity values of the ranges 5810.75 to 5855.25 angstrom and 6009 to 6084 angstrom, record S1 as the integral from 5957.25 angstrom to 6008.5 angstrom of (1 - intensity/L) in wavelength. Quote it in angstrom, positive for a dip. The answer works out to 6.3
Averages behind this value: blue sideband 25.7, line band 23.6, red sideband 27.4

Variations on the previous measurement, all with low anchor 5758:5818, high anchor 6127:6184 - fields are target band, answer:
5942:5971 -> 4.06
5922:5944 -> 3.63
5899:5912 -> 4.56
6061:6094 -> -3.51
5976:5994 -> 1.72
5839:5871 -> 3.48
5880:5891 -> 4.34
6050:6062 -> -1.15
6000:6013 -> 0.57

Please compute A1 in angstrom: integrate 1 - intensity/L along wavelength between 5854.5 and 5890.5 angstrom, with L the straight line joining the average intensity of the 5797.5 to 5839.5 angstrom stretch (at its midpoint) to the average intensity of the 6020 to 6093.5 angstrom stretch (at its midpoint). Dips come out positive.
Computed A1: 9.0 angstrom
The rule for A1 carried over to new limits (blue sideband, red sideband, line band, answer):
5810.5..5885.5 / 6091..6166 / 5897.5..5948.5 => 9.86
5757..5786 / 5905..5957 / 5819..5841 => -1.74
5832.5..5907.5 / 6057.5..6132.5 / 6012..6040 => -0.51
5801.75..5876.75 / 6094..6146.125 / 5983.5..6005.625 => 1.92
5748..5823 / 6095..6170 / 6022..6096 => -2.33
